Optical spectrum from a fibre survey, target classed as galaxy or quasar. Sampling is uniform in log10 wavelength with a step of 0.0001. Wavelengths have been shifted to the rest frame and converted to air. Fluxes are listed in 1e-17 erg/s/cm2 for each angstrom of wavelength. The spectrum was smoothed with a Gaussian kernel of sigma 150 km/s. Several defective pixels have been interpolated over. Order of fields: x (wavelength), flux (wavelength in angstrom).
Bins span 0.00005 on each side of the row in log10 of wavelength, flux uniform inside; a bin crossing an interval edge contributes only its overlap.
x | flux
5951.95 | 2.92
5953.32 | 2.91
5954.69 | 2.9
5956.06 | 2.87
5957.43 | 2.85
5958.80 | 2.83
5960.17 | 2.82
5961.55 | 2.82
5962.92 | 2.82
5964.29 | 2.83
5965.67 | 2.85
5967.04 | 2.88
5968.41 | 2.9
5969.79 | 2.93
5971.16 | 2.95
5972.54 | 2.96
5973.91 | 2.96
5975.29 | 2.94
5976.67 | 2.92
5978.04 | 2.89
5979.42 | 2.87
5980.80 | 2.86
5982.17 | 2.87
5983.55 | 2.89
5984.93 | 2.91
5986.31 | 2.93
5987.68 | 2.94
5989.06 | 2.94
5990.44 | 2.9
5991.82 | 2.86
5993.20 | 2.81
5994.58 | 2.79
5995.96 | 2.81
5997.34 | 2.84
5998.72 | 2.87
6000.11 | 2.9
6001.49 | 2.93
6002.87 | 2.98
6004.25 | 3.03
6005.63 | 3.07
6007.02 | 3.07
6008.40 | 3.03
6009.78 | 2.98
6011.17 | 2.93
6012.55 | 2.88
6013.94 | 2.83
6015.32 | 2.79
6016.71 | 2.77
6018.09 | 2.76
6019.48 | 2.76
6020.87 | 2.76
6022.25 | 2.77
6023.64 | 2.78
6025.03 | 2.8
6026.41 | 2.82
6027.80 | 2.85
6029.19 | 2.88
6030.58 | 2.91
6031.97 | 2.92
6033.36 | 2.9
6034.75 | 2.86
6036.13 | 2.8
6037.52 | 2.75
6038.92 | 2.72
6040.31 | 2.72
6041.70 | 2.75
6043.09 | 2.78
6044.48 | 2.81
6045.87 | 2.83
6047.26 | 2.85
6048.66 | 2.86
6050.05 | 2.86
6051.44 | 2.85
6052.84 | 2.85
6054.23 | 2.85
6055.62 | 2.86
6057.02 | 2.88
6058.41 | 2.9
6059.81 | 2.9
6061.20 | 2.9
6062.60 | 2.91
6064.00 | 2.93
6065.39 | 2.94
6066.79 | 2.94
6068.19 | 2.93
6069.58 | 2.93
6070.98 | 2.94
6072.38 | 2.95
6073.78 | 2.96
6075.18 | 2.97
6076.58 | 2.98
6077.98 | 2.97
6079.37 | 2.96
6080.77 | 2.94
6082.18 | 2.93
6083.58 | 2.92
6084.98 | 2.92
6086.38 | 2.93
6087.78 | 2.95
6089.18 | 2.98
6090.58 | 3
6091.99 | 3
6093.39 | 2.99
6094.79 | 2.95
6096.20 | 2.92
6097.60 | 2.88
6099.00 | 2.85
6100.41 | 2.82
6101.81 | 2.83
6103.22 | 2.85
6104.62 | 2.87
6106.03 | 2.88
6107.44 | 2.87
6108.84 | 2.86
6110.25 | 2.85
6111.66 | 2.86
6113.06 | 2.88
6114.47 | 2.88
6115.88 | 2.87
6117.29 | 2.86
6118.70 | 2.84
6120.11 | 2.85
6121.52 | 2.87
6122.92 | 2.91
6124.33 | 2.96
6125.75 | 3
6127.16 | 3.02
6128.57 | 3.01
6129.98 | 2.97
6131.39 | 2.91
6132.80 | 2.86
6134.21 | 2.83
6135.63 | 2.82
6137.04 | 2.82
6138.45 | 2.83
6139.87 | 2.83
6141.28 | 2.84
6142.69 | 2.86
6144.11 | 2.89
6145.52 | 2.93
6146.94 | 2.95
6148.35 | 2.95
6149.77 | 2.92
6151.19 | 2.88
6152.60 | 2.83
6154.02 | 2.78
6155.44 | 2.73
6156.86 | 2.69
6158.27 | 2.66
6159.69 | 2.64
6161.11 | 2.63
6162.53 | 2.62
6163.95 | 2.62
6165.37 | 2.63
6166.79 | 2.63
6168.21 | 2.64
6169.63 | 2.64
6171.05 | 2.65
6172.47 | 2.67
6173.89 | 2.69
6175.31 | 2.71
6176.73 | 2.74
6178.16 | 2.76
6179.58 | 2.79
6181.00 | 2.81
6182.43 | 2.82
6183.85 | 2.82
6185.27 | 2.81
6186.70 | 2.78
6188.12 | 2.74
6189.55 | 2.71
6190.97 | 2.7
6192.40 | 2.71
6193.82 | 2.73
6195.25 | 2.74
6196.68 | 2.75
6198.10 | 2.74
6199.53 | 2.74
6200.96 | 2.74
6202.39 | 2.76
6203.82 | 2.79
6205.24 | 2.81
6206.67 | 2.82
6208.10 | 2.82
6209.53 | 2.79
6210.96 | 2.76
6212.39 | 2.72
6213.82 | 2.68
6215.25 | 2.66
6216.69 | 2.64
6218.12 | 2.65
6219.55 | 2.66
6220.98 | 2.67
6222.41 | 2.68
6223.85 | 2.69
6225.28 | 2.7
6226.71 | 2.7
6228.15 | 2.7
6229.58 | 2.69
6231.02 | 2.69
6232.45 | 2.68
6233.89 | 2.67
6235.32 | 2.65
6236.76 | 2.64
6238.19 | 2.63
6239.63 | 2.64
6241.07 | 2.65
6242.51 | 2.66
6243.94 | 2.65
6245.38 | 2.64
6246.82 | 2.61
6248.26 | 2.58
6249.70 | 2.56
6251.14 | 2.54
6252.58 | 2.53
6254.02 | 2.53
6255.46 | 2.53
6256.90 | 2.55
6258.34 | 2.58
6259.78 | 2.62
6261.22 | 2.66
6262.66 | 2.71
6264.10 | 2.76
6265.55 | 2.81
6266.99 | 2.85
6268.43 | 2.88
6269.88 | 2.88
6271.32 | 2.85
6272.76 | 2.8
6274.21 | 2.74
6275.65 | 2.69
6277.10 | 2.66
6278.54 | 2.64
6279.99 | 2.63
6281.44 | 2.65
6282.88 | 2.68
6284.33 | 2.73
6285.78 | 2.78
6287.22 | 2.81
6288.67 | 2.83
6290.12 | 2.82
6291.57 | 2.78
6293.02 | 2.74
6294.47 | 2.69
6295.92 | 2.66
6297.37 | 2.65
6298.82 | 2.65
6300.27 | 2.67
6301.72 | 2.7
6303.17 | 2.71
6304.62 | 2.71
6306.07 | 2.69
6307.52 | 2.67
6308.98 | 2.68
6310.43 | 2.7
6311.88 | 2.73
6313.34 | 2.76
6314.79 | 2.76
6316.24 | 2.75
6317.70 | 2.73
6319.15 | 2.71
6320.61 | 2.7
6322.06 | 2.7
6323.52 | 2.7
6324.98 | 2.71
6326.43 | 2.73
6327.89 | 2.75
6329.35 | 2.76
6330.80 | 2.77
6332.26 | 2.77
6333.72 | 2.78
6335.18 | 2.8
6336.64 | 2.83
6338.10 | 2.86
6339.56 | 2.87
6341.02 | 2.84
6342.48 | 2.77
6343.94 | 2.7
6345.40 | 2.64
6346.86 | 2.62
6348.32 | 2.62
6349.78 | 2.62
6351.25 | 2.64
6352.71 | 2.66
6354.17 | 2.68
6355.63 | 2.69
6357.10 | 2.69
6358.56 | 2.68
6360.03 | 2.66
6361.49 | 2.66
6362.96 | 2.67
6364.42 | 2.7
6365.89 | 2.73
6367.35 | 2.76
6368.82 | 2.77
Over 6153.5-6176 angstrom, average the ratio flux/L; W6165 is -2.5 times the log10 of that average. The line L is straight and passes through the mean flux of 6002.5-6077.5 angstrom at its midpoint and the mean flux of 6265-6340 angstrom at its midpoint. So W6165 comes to 0.06 mag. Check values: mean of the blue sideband 2.87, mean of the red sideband 2.74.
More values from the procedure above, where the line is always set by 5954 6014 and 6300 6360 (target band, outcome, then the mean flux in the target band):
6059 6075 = -0.03 mag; 2.93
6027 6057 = 0.01 mag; 2.83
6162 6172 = 0.07 mag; 2.63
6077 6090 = -0.04 mag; 2.95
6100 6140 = -0.02 mag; 2.88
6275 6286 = 0.03 mag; 2.68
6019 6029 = 0.03 mag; 2.8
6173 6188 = 0.01 mag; 2.77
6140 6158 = -0.01 mag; 2.85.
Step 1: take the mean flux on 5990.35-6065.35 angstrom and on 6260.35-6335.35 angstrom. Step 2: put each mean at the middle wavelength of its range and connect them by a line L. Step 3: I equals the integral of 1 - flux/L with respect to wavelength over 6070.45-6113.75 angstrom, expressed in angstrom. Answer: -1.4 angstrom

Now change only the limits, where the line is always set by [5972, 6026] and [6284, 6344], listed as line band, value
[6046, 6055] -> 0.0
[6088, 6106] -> -0.4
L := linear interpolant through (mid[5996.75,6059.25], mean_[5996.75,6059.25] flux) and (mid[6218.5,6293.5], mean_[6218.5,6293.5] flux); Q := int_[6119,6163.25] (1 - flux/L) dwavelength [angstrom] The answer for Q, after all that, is -1.2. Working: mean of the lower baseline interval 2.86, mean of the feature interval 2.85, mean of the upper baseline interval 2.69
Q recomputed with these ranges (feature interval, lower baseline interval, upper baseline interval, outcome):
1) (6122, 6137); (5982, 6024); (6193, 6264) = -0.85 angstrom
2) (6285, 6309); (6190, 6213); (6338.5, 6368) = -0.01 angstrom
